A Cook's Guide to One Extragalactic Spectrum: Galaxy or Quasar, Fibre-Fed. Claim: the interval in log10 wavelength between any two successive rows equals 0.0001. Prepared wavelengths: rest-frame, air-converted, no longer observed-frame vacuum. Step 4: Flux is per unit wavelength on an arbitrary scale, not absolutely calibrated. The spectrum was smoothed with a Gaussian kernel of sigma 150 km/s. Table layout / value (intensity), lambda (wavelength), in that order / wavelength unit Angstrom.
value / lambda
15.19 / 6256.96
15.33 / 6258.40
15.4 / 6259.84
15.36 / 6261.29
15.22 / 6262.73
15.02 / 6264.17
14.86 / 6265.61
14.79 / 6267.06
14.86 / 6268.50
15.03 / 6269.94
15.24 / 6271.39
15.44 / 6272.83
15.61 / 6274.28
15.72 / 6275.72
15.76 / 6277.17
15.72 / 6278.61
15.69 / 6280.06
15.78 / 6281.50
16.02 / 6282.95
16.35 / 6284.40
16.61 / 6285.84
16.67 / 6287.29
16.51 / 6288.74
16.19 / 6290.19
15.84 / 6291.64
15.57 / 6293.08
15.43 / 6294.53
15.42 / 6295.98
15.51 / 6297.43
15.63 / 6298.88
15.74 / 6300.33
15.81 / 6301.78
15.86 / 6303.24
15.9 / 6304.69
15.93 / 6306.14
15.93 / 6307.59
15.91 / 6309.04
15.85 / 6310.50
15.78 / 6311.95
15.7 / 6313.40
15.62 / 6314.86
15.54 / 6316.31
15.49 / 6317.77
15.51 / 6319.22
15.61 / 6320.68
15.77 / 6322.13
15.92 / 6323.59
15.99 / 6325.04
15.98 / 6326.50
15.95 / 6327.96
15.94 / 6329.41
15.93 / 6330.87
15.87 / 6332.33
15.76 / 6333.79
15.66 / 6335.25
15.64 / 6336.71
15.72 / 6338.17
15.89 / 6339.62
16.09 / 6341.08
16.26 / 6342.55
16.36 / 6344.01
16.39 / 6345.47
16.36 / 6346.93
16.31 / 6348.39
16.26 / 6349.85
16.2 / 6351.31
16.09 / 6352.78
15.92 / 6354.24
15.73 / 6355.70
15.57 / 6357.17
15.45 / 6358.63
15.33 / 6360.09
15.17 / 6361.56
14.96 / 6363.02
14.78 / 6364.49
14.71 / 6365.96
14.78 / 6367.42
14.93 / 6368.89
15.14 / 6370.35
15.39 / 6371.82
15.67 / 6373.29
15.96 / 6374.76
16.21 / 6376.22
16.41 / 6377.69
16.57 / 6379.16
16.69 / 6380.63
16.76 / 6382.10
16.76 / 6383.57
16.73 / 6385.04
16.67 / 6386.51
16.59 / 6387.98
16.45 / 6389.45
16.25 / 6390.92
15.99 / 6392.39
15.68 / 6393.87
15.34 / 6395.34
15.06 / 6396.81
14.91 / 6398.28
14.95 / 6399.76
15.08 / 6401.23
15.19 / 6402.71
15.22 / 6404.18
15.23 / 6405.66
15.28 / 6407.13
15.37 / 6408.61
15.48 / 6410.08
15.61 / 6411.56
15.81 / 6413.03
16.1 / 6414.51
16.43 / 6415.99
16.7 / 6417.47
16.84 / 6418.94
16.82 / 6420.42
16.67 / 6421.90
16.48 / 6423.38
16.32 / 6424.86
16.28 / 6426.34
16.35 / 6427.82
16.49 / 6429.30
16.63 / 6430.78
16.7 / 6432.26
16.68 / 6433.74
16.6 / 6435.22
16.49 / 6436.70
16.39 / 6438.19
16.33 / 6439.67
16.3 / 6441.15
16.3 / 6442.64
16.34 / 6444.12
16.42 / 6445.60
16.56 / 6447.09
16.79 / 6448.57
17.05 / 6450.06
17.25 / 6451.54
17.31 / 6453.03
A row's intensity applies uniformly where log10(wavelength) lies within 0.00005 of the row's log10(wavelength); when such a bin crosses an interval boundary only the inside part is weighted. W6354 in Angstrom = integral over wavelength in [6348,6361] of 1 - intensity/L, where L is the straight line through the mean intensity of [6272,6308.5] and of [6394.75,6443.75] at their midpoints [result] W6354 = 0.1 Angstrom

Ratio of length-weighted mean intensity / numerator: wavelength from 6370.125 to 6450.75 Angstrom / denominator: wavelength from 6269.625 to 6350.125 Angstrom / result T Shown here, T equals 1.0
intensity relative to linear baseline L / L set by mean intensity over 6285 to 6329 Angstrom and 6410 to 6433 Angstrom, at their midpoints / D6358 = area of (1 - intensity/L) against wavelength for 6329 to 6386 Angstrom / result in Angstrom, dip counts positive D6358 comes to 0.8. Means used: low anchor 15.8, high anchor 16.4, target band 15.9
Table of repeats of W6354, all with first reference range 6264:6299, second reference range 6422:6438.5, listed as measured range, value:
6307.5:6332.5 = 0.1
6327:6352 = -0.1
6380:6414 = 1.1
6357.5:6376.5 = 1.0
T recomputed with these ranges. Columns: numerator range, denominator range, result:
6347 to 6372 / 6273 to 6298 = 0.97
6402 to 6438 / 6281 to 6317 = 1.02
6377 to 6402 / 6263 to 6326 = 1.02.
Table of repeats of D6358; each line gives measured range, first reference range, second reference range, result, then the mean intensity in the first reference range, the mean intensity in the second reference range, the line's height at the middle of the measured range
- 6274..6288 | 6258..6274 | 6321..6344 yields -0.63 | 15.1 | 15.9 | 15.3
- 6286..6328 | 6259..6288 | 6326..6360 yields -0.19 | 15.6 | 16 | 15.8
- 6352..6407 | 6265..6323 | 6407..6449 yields 1.47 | 15.7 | 16.3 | 16.1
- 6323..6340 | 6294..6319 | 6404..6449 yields -0.03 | 15.7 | 16.3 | 15.8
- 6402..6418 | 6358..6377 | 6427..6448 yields 0.34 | 15.3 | 16.5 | 16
